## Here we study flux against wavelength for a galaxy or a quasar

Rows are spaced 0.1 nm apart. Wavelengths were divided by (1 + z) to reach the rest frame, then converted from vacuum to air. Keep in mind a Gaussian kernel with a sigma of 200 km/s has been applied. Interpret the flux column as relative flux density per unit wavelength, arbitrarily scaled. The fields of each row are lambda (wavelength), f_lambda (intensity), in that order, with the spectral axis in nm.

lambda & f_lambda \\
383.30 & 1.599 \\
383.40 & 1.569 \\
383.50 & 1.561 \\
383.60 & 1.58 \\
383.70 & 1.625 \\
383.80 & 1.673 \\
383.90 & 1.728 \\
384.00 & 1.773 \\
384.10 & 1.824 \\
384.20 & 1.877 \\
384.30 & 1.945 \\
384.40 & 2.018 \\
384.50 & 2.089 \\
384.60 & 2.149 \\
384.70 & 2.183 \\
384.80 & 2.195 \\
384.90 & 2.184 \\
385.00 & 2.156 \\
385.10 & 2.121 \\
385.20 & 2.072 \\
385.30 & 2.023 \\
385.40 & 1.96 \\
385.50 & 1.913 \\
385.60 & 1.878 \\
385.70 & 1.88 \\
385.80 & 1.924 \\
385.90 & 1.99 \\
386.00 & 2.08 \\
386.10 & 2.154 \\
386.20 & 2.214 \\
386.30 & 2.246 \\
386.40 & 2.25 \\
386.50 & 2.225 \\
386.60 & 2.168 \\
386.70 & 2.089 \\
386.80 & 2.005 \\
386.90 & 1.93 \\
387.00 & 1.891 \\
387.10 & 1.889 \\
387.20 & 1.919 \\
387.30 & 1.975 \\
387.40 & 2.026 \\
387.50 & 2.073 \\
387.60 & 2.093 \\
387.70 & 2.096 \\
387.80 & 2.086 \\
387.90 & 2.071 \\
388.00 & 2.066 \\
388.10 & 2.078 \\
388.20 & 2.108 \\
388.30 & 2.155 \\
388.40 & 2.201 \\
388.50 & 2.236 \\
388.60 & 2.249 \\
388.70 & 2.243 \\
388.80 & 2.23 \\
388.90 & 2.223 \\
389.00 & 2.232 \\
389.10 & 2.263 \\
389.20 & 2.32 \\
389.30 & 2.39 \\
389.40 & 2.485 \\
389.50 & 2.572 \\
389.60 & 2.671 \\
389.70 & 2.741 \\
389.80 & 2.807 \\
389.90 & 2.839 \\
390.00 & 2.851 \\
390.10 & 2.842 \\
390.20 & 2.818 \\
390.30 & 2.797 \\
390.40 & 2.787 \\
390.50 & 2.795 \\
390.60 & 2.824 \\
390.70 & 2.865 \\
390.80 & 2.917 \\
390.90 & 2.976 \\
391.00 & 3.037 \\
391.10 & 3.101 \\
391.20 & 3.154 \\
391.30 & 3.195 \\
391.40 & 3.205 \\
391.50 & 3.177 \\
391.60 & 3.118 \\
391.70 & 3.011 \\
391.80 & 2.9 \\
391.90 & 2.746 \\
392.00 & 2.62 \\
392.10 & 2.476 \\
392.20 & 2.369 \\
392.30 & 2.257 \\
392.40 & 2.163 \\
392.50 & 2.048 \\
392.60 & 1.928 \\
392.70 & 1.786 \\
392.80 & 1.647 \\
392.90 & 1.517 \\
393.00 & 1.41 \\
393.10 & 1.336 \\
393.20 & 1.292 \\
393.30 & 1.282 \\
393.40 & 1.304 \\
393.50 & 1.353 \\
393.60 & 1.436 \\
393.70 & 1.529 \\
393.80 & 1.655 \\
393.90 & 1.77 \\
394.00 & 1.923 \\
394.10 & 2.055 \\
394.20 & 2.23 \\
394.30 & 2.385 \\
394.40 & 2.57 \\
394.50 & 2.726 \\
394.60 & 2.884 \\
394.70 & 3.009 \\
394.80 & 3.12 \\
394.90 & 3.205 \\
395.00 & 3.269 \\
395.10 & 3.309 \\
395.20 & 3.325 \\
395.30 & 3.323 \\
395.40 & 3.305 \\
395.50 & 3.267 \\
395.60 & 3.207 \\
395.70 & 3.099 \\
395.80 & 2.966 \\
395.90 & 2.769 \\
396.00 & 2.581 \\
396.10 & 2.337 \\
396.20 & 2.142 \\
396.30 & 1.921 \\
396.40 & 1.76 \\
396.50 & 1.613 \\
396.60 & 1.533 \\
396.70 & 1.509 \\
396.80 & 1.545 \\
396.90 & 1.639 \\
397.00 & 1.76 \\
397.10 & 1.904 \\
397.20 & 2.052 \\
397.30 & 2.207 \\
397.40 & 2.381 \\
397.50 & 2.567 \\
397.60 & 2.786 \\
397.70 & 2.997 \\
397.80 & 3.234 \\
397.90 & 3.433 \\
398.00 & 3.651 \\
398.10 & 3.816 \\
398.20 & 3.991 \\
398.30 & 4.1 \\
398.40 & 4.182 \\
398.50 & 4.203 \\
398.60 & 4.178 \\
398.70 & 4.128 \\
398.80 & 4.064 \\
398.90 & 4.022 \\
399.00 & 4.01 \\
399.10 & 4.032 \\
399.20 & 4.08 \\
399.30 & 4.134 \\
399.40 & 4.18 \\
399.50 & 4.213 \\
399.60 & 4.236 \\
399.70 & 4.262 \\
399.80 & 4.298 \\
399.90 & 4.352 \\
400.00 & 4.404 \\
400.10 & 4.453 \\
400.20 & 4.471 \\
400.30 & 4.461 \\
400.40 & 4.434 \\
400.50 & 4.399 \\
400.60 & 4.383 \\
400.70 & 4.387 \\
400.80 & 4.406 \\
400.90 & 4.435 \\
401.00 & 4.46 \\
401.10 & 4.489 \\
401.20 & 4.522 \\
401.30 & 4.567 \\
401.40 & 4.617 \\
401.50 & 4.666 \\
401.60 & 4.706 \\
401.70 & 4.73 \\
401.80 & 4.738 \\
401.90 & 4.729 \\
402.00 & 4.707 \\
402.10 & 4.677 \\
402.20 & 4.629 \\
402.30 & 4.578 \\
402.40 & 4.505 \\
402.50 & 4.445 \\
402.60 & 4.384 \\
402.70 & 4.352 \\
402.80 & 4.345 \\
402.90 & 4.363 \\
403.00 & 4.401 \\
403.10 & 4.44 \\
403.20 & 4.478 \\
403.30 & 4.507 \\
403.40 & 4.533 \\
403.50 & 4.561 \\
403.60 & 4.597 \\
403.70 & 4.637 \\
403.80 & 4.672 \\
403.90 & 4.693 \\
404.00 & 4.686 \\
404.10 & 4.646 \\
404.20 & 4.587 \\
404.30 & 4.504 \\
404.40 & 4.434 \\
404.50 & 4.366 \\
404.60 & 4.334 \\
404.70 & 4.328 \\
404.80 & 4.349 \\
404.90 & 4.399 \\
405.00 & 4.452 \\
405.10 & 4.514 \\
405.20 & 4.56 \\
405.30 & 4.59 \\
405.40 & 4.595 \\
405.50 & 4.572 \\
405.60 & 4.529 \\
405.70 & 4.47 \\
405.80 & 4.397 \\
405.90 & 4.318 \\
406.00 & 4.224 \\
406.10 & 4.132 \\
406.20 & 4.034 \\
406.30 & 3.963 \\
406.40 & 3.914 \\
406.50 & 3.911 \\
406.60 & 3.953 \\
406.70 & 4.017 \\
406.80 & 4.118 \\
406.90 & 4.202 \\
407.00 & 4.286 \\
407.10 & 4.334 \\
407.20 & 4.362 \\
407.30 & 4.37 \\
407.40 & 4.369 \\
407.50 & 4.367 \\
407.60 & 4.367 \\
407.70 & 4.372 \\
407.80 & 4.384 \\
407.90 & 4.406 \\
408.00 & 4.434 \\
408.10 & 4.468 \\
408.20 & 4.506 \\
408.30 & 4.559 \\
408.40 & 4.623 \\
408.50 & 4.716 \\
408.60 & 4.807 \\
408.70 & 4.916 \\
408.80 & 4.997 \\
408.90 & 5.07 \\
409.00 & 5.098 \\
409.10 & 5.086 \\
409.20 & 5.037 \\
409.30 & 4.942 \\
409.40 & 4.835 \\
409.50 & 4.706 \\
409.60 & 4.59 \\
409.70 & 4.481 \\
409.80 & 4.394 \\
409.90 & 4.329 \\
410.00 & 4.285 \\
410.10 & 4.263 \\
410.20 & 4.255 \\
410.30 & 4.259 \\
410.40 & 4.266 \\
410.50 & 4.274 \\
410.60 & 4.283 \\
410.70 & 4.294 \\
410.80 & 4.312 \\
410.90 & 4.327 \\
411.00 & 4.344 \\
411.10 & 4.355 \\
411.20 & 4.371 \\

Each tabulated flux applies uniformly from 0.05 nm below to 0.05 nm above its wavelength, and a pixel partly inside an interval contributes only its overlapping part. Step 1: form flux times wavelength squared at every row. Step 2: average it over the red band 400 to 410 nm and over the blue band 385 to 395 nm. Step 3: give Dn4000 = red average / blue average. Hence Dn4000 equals 2.11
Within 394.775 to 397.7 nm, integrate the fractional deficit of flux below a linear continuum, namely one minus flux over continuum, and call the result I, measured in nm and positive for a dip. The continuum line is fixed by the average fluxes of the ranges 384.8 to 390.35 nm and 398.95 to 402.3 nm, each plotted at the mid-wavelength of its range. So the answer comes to 0.93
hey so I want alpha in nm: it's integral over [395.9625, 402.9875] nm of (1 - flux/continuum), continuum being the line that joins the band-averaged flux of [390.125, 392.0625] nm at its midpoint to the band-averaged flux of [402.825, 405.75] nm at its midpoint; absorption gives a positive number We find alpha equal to 0.43 nm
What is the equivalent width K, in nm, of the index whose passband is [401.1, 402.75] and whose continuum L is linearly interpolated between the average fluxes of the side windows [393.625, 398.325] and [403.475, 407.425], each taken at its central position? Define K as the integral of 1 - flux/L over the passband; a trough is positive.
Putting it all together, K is -0.40 nm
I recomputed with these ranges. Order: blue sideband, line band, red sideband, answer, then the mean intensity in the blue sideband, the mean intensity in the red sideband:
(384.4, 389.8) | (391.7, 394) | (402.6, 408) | 0.77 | 2.15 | 4.38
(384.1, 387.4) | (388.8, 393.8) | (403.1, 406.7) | 0.53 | 2.05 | 4.41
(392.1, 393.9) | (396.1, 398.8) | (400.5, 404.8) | 0.27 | 1.69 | 4.53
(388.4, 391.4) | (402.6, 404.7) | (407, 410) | -0.20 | 2.67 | 4.61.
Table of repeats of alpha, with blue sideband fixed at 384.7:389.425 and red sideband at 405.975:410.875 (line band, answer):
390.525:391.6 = -0.21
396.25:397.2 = 0.44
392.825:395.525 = 0.59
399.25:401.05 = -0.42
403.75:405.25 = -0.19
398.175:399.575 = -0.30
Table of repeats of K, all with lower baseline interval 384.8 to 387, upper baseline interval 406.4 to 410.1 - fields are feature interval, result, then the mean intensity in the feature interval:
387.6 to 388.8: 0.09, 2.15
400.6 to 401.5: -0.19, 4.49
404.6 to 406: -0.09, 4.45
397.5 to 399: -0.14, 3.74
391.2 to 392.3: -0.07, 2.87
